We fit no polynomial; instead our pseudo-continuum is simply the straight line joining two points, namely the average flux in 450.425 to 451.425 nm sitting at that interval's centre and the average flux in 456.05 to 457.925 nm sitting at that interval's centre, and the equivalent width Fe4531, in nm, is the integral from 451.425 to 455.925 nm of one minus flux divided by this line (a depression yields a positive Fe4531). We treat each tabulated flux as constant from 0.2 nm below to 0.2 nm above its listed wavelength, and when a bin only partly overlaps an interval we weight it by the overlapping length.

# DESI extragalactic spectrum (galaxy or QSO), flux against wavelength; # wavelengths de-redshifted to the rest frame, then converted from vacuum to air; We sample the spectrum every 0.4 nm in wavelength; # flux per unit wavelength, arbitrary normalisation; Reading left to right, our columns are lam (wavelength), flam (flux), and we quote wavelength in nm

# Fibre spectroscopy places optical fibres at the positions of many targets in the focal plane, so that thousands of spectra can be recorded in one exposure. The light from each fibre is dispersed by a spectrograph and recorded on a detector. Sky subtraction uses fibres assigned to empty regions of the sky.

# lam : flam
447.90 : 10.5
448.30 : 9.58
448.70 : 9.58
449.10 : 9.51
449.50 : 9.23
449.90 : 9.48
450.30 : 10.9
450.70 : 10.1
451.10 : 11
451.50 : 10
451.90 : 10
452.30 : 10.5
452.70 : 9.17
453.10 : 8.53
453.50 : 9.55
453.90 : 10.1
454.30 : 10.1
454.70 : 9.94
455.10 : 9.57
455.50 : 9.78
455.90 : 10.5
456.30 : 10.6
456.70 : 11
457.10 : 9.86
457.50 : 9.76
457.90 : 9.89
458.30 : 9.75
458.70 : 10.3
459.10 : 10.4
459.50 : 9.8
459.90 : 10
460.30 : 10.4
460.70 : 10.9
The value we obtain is 0.266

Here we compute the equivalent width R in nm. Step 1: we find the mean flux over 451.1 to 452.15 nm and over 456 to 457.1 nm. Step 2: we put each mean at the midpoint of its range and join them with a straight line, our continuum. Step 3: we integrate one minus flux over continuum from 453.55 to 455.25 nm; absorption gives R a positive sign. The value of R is 0.09 nm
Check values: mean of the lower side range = 10.2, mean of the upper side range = 10.6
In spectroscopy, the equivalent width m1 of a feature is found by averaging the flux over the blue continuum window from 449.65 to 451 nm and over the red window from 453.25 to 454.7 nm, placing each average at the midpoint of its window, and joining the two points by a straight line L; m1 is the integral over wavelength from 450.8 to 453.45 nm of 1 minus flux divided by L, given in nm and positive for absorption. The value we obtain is 0.05 nm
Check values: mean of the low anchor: 10.2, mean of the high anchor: 9.87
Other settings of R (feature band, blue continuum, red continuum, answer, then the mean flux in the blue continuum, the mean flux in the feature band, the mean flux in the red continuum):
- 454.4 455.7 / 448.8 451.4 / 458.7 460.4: 0.04 nm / 10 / 9.79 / 10.2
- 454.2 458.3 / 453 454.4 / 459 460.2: -0.12 nm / 9.61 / 10.1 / 10.1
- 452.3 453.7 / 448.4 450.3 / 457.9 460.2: 0.07 nm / 9.61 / 9.29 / 10.1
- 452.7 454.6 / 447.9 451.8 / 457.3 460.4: 0.08 nm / 9.96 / 9.55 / 10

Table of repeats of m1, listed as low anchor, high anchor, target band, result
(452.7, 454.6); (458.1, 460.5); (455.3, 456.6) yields -0.08 nm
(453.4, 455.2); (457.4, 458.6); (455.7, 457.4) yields -0.10 nm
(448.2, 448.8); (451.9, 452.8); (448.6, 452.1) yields -0.08 nm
